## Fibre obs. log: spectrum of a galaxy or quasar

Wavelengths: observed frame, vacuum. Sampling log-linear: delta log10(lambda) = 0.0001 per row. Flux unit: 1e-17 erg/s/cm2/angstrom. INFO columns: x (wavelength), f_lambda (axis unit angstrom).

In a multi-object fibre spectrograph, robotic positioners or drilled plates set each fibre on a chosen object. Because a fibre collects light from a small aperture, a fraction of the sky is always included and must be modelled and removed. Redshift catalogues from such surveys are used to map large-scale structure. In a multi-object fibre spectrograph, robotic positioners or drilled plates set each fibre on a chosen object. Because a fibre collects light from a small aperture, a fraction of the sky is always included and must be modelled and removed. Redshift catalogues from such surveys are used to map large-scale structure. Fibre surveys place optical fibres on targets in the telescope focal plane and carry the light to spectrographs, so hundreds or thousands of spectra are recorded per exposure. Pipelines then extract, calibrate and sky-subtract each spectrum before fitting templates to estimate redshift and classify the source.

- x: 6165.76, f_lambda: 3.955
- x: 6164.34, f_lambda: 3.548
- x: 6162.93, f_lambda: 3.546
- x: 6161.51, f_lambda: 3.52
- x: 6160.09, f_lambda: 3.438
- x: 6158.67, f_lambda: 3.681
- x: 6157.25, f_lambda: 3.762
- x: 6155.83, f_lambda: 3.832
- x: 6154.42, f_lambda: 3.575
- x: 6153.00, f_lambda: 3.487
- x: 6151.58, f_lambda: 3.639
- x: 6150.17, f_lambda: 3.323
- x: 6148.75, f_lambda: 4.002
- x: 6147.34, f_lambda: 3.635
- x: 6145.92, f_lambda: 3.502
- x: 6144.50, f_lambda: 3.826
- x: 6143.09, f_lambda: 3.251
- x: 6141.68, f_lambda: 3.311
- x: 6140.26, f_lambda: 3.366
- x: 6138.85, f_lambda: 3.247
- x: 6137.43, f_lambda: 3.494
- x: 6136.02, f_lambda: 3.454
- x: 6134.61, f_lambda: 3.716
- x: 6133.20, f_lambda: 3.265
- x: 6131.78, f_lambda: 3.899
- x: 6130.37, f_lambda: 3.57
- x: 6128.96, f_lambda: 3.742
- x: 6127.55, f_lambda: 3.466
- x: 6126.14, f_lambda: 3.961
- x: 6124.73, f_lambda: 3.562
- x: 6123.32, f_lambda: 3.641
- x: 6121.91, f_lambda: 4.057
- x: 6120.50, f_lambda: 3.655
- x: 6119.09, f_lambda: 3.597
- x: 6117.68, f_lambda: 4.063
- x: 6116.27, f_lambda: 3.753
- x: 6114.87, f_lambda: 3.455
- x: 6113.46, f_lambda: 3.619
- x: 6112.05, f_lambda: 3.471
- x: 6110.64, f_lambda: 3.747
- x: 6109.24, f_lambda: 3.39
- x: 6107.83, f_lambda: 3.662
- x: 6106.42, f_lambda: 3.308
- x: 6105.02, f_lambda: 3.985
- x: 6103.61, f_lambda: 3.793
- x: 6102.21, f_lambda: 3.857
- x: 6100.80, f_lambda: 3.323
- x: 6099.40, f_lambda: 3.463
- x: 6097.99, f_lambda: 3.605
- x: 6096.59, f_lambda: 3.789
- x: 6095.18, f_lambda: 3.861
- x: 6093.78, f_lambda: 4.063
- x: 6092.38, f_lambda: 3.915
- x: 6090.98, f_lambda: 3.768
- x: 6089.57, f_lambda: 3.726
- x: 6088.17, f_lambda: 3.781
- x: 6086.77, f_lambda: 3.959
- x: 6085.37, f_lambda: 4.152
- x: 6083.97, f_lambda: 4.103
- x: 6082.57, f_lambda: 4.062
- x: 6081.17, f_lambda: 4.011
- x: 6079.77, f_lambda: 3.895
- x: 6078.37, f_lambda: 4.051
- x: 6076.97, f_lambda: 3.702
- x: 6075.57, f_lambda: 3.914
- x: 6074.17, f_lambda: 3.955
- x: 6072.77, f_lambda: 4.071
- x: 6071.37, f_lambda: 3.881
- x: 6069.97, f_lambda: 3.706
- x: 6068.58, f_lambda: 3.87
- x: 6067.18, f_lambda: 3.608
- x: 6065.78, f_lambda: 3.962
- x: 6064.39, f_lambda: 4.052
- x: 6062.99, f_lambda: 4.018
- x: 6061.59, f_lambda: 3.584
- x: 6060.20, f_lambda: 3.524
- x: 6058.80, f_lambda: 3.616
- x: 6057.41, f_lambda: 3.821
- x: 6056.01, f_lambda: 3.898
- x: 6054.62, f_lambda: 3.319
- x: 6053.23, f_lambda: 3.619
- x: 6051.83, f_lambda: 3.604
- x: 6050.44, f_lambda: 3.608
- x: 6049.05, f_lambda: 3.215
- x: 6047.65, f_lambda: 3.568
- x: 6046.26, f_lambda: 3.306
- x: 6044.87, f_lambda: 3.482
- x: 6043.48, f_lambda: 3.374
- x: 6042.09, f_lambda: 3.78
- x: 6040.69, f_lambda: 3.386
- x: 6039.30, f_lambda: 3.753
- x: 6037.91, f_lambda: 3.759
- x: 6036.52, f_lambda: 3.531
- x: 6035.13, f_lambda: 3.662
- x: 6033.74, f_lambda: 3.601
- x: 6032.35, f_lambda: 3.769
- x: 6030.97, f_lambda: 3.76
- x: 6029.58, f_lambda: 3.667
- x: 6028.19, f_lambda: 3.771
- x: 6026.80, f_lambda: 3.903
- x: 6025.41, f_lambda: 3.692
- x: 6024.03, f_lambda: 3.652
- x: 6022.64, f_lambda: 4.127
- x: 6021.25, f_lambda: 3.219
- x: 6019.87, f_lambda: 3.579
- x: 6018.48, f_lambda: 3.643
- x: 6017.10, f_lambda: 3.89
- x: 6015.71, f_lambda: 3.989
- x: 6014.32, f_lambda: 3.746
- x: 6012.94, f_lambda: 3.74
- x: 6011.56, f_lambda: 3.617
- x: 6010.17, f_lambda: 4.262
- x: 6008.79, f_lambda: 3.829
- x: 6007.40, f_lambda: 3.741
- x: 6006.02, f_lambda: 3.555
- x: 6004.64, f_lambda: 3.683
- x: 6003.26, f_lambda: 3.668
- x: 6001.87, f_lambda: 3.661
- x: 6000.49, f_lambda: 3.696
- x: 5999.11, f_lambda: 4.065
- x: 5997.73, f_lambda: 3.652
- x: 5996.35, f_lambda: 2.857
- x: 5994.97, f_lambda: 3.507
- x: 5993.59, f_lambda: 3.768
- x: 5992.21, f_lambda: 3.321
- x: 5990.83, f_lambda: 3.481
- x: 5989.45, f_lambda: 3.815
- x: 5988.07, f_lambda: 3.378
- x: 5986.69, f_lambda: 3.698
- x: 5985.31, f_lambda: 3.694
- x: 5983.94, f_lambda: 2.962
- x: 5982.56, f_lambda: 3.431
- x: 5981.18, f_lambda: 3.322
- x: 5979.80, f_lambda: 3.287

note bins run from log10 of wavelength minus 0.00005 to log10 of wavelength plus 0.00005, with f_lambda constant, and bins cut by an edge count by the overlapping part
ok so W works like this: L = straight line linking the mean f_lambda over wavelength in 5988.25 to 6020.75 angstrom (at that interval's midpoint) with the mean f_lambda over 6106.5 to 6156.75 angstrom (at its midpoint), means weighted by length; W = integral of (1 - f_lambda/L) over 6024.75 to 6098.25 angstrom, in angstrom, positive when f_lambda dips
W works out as -2.3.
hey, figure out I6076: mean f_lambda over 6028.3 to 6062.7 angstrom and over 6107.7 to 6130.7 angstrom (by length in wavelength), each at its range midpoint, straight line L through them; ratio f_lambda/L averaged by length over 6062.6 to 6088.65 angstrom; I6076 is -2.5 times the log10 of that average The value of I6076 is -0.09 mag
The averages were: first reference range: 3.6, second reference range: 3.67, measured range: 3.93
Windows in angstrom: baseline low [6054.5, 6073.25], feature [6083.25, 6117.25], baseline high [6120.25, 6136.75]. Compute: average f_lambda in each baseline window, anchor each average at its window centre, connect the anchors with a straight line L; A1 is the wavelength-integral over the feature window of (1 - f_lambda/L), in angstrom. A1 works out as -0.1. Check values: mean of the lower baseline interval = 3.79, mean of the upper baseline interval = 3.67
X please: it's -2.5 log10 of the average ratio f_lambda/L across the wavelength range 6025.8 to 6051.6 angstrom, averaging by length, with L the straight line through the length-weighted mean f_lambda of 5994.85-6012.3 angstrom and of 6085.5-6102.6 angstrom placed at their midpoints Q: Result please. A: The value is 0.03 mag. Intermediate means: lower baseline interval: 3.68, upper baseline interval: 3.77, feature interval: 3.61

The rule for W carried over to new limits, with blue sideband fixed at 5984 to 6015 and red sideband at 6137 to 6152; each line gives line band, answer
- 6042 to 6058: 0.3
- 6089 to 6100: -0.7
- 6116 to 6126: -0.7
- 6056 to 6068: -0.7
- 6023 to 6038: -0.4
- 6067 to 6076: -0.7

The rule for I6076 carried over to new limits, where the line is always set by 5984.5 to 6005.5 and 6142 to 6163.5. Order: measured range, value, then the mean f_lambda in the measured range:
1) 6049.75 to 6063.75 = -0.02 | 3.66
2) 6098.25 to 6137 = -0.02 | 3.65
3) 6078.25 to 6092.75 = -0.10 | 3.94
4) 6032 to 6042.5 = -0.02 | 3.64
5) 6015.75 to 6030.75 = -0.04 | 3.73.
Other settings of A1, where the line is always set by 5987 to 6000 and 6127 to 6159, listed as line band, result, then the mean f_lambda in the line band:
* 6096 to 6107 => -0.3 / 3.64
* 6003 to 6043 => -1.9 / 3.72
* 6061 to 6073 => -1.0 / 3.85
